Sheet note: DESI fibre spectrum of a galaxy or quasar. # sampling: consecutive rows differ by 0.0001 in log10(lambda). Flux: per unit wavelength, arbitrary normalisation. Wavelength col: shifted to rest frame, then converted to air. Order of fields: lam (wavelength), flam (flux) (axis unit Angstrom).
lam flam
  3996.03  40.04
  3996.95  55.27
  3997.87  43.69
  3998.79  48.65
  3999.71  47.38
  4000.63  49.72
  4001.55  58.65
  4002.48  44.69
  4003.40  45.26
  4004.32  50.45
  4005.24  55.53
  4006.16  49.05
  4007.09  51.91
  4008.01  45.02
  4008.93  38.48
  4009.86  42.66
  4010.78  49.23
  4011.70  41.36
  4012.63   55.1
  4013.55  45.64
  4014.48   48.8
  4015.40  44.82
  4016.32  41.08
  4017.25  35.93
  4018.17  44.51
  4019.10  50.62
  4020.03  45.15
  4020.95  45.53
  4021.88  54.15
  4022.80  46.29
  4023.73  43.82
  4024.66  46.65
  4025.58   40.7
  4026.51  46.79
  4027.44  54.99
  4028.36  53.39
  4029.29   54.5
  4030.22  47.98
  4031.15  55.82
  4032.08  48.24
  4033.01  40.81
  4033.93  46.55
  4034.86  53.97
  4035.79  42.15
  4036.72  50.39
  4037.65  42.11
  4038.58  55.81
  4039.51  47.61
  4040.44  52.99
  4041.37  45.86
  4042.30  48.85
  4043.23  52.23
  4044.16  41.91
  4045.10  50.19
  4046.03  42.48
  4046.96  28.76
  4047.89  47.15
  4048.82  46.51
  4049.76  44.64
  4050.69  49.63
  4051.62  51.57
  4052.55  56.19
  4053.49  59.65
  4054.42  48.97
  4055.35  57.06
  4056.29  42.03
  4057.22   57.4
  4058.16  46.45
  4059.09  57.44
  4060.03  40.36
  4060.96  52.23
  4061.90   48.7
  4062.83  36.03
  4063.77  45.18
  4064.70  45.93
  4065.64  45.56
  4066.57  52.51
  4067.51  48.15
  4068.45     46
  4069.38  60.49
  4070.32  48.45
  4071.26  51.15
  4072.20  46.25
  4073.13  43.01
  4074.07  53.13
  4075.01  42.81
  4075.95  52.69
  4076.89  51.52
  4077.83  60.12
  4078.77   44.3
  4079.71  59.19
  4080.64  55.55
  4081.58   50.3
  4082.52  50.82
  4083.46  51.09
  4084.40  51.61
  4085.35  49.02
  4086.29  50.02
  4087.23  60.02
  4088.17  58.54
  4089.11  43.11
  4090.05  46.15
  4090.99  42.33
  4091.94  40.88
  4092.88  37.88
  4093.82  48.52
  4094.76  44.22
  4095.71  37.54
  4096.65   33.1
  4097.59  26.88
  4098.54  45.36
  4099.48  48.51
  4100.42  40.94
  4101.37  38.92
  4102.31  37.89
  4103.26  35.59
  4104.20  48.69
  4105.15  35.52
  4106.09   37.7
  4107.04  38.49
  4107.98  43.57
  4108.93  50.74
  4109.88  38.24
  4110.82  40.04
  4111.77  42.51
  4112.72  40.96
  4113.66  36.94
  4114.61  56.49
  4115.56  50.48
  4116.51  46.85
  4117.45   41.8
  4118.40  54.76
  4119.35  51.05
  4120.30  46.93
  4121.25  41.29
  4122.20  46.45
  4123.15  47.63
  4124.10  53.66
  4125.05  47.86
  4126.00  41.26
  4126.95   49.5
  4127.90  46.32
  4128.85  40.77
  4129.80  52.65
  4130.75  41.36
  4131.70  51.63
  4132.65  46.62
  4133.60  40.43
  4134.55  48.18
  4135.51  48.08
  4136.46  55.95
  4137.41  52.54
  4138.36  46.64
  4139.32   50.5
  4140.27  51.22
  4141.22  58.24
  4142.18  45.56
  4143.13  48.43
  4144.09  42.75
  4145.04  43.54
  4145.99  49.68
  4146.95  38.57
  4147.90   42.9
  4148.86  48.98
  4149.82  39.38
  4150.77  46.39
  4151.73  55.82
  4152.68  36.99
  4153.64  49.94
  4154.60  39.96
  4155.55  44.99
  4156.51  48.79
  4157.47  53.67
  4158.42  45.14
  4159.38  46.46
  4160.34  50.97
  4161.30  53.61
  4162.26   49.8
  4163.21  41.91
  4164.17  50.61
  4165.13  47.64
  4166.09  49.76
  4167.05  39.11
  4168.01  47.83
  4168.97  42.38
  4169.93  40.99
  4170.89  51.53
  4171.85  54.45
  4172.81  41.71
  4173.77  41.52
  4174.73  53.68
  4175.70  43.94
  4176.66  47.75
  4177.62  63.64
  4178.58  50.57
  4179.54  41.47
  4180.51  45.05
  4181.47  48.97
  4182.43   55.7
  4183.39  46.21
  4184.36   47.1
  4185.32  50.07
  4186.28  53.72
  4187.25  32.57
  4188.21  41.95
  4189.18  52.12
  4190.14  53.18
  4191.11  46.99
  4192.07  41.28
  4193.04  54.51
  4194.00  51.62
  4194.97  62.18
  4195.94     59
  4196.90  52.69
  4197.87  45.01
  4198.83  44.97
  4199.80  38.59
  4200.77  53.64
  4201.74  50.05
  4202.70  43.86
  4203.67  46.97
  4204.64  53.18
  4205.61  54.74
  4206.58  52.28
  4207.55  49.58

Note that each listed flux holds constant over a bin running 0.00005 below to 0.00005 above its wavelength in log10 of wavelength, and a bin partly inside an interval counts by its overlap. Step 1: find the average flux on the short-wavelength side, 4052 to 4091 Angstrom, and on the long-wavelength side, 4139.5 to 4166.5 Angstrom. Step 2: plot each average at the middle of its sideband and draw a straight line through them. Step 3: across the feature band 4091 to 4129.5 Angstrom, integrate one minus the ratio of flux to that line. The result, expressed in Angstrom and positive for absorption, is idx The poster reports 4.3 Angstrom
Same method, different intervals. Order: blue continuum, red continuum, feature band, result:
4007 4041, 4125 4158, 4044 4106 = 0.1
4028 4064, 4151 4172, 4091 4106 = 2.5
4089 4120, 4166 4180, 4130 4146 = -1.2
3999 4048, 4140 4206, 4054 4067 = -0.2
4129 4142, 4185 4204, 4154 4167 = 0.4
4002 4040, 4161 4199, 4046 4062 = -0.4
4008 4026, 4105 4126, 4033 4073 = -2.7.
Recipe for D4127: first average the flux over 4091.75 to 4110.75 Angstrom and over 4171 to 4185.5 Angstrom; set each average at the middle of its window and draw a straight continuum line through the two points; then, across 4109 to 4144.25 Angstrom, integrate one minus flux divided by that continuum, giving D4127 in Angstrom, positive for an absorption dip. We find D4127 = -3.2 Angstrom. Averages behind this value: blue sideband 40.5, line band 47.2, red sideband 48.8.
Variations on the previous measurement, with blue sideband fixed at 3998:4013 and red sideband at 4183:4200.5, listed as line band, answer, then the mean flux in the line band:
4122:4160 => 1.0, 47.2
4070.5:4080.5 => -0.5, 50.5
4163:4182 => 0.5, 47.3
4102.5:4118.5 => 1.7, 43.1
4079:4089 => -1.0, 53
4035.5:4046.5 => 0.1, 47.8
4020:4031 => -0.1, 48.7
